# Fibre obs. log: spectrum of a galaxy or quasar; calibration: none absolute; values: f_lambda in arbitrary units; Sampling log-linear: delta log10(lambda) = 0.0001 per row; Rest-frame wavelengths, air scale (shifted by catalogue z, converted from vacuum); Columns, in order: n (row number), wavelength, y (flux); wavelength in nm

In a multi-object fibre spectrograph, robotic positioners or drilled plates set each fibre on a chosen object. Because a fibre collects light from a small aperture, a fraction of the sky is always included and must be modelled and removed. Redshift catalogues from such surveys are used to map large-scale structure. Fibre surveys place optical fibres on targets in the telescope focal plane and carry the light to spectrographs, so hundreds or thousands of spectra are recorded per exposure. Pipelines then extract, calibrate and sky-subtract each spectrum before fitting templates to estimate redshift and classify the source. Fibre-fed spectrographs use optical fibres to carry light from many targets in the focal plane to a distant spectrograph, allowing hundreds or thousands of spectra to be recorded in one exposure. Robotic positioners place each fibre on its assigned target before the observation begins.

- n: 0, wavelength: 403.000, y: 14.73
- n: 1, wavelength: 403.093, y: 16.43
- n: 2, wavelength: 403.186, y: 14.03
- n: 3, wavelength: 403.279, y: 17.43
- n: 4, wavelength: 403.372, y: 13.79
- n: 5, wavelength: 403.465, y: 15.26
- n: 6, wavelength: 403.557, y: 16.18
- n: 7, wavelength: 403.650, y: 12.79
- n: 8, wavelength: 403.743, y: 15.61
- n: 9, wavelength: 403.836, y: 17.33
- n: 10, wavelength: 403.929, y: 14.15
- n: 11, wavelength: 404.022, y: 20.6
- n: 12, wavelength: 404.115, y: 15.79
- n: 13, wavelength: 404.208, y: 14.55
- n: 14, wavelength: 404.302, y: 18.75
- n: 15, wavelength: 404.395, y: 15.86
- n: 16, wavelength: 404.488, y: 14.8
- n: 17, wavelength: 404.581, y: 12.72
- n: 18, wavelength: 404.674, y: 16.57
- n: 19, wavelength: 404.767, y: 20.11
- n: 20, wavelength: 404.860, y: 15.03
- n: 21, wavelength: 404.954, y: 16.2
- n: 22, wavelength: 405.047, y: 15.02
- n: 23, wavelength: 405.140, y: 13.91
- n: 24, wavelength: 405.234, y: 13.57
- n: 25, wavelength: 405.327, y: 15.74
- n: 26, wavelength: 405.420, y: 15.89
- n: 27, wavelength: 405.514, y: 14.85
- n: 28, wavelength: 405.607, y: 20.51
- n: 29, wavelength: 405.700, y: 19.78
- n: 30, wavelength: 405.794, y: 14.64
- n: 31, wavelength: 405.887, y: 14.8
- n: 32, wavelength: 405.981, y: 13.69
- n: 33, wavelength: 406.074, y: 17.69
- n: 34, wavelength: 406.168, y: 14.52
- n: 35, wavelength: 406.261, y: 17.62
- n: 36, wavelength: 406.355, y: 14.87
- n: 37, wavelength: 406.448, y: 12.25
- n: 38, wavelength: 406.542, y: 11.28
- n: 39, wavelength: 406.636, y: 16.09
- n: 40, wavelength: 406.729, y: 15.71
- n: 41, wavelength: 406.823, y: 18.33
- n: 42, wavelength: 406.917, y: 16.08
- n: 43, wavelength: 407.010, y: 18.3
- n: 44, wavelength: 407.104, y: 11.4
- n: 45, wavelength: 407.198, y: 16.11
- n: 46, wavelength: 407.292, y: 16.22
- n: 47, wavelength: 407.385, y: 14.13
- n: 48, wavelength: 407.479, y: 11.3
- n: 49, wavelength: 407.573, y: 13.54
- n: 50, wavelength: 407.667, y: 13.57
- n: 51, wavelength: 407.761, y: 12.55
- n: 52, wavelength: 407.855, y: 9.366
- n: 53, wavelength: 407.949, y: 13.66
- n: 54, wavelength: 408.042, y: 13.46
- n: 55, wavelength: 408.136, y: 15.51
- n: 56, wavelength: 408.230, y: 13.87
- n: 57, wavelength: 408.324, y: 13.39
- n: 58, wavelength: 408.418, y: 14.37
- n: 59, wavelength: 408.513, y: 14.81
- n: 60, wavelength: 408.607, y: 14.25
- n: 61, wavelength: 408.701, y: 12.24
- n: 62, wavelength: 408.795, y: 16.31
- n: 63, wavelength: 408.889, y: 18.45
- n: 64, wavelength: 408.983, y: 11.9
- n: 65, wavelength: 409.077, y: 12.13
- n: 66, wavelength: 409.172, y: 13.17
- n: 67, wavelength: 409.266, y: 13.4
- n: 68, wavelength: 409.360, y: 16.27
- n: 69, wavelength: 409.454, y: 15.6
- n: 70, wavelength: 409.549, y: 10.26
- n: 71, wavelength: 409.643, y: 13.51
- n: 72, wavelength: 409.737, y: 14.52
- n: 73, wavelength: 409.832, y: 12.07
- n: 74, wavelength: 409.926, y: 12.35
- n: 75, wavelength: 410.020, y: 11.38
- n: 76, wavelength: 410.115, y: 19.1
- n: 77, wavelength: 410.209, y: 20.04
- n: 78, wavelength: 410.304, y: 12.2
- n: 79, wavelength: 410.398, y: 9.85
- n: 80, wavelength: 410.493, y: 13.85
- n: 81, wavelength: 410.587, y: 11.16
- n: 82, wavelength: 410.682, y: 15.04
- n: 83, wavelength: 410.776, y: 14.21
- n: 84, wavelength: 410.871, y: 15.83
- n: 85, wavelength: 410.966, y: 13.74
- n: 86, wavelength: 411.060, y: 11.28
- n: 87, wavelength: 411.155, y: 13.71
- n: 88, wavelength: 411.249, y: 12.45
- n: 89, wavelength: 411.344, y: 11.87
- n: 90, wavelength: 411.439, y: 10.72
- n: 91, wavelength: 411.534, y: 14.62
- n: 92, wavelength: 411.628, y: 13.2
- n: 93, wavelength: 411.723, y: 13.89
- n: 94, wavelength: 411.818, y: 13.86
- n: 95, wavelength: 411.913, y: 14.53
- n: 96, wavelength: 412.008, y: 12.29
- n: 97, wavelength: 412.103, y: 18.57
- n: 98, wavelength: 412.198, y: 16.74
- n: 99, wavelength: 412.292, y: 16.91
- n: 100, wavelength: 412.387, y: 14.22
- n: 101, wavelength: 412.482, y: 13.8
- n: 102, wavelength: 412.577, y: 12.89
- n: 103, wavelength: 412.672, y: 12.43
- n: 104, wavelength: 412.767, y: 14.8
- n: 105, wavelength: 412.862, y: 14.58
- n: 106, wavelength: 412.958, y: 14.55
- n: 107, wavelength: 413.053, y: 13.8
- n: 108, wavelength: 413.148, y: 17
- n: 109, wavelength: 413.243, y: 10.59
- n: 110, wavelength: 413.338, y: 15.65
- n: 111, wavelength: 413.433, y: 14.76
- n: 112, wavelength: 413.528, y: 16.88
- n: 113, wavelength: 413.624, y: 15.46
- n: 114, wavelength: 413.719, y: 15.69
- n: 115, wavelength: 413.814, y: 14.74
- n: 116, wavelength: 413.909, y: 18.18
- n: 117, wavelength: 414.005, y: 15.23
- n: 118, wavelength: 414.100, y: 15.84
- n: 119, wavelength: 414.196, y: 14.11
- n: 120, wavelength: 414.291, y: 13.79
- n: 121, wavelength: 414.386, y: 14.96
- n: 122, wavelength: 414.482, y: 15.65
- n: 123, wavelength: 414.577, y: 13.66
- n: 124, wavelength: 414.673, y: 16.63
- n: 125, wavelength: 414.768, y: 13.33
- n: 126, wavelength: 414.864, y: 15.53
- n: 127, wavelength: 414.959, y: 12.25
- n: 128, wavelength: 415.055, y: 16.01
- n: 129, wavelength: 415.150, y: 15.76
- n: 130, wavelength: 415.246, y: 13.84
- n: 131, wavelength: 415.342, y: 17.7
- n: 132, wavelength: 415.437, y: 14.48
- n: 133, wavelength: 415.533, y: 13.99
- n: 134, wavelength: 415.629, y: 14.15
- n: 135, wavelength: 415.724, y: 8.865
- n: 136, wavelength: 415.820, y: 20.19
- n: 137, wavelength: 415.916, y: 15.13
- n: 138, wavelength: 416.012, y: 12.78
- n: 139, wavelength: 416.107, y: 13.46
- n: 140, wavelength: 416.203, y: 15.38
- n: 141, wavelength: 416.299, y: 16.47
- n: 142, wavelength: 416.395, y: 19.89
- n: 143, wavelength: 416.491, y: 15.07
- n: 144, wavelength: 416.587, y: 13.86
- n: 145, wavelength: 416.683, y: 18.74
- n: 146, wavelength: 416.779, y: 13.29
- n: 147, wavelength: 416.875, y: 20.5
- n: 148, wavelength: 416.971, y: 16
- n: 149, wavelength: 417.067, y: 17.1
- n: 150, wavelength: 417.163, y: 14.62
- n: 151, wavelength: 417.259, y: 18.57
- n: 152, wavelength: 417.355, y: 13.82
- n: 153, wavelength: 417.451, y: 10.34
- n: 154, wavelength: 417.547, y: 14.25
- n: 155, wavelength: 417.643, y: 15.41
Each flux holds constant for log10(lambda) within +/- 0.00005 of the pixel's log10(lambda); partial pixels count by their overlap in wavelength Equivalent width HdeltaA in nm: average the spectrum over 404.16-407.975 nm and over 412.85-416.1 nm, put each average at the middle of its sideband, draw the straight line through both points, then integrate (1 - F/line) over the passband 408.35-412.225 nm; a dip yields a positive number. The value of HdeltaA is 0.29 nm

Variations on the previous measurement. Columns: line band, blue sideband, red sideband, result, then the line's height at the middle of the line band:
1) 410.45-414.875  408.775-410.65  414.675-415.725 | -0.06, 14.2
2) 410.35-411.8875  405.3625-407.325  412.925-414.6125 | 0.22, 15.3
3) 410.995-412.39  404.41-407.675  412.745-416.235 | 0.10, 15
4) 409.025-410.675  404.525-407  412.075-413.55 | 0.17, 15.2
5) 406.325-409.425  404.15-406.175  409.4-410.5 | 0.10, 14.7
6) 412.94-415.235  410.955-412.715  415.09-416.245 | -0.11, 14.3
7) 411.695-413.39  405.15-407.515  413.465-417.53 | 0.09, 15.3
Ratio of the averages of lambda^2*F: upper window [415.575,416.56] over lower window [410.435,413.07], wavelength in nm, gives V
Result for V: 1.1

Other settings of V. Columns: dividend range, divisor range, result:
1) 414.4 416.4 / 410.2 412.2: 1.12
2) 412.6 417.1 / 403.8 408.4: 1.04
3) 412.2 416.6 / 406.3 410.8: 1.09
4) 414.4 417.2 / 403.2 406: 1.02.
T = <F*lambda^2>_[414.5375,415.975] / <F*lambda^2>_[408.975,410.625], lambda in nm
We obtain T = 1.12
